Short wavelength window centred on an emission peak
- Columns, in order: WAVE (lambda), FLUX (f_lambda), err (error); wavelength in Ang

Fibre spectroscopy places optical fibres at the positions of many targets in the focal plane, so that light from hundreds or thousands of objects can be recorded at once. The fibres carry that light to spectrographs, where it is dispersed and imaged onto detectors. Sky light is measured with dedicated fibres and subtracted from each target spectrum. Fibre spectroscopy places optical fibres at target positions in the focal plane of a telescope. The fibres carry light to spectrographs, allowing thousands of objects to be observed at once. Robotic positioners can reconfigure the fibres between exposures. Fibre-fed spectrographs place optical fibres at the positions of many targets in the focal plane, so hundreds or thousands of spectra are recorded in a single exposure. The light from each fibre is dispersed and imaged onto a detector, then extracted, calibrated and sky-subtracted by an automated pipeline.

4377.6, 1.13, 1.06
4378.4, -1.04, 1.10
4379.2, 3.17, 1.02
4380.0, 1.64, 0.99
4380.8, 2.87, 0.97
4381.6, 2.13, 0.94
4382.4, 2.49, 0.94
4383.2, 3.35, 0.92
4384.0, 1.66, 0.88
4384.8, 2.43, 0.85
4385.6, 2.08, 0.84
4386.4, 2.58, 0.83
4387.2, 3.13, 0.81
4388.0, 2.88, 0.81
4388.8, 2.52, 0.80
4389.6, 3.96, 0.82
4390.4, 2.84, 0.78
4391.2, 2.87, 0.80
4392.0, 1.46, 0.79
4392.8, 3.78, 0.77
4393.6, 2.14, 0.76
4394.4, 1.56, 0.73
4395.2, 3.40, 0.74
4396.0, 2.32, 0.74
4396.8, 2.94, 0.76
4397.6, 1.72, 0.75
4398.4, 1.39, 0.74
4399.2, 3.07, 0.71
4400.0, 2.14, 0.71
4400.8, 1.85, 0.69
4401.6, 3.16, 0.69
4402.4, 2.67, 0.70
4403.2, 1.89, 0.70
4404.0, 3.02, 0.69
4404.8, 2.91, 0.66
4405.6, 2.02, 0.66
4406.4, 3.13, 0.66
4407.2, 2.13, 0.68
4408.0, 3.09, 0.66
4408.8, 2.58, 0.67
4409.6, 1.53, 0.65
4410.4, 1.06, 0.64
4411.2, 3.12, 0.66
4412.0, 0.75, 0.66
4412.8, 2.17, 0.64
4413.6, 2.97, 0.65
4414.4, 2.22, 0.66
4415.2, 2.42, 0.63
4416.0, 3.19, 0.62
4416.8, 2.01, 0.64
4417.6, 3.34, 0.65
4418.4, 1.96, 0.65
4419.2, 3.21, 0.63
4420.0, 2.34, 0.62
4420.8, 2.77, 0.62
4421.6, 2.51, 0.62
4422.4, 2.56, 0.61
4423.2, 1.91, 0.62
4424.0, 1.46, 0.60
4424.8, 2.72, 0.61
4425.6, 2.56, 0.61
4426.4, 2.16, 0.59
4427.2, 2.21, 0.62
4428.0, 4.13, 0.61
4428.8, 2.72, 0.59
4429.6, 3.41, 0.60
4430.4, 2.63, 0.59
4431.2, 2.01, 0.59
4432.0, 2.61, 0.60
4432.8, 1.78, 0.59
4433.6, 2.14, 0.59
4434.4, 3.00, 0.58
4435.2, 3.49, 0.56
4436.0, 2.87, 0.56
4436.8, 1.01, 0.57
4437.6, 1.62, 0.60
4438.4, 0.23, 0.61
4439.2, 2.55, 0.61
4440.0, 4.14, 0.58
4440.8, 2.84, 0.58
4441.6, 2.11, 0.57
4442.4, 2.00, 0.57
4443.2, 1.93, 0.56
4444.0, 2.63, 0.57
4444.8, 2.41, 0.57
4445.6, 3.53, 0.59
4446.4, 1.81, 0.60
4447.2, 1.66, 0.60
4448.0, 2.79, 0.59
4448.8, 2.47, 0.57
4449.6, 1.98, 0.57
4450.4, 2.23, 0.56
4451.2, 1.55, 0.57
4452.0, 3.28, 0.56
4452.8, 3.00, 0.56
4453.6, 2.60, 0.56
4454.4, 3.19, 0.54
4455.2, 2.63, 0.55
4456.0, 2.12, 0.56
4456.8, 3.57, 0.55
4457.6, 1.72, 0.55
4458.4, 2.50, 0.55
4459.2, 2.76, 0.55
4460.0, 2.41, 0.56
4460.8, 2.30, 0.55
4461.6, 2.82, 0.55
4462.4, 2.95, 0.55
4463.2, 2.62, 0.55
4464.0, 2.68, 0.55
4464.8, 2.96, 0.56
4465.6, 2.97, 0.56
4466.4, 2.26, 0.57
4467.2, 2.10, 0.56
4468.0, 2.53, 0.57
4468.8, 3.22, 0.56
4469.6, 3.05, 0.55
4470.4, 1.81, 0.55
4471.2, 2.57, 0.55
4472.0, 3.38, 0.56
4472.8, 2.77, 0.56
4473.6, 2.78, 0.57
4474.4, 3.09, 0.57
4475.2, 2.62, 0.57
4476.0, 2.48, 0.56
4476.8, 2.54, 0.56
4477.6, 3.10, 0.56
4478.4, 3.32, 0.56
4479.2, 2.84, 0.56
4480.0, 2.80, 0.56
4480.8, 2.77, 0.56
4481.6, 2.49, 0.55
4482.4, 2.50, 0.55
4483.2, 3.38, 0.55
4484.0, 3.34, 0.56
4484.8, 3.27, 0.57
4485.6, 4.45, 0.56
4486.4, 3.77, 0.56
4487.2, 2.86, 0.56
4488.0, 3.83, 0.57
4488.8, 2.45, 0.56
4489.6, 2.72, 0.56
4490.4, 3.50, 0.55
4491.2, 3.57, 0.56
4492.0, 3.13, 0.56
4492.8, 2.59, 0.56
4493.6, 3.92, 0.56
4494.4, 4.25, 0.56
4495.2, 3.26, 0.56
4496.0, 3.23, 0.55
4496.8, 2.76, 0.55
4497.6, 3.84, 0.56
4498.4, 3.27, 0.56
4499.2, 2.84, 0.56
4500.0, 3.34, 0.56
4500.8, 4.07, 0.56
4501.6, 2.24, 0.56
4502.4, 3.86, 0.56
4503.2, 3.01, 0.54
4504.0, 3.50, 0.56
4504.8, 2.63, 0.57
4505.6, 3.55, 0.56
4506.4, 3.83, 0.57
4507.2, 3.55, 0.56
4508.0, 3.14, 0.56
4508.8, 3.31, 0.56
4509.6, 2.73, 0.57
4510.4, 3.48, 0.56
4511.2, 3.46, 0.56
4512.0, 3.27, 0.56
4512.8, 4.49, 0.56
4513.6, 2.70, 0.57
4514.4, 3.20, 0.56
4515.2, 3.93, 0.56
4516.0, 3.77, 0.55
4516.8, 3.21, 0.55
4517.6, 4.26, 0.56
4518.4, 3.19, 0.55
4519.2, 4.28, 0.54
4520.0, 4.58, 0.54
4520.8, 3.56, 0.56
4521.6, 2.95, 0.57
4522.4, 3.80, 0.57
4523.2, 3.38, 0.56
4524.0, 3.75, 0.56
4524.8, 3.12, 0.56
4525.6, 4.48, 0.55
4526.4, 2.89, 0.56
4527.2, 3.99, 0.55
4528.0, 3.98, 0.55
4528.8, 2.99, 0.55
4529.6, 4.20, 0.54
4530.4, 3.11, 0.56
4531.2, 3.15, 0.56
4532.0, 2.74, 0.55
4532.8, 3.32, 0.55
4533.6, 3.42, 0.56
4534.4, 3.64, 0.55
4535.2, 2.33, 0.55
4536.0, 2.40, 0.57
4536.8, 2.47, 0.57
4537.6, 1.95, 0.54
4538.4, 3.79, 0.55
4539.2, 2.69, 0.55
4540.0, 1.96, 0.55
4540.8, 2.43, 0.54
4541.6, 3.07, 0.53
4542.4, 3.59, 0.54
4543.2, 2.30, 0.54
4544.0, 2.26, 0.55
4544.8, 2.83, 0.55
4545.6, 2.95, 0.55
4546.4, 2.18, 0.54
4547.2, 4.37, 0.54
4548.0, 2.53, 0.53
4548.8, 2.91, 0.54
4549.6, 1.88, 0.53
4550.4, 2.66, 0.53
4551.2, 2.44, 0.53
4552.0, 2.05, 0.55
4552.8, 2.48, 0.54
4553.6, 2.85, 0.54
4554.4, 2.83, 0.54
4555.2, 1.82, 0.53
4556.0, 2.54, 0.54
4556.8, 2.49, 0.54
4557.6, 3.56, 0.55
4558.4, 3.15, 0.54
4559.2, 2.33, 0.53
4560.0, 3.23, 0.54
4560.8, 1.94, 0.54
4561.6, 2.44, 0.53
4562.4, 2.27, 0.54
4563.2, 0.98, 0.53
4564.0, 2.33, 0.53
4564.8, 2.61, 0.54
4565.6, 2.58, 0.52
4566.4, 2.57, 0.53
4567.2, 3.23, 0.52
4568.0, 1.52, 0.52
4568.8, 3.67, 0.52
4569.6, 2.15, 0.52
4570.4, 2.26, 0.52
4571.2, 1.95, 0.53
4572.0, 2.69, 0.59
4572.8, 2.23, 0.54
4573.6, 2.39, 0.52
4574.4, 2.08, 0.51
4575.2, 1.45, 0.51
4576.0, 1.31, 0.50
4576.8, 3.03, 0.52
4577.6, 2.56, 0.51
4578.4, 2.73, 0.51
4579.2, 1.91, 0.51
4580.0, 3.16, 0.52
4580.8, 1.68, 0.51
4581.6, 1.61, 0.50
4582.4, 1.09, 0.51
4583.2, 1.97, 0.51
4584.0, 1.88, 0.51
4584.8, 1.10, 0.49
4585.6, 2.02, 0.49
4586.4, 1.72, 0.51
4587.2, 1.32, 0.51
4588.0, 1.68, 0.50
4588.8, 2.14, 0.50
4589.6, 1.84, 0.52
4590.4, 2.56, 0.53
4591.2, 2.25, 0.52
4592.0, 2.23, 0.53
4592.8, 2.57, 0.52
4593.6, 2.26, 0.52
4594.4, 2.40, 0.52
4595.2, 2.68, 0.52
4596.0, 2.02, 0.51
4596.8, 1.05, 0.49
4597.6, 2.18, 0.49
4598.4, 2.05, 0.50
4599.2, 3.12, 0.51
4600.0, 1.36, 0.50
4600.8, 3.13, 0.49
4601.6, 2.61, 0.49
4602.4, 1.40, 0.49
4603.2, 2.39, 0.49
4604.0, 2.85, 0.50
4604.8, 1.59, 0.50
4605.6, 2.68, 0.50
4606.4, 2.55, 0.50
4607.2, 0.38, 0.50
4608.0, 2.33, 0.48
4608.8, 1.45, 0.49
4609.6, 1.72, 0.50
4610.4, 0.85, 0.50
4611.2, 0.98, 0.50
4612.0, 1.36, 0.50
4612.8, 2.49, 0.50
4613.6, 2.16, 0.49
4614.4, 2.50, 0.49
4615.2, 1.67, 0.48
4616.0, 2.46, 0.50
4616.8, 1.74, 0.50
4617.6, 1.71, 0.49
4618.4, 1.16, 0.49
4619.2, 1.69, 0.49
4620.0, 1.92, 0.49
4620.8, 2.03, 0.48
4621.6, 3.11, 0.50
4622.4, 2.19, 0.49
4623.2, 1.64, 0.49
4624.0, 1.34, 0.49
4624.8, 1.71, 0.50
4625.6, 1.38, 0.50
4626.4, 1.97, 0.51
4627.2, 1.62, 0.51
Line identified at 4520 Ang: C III] 1909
